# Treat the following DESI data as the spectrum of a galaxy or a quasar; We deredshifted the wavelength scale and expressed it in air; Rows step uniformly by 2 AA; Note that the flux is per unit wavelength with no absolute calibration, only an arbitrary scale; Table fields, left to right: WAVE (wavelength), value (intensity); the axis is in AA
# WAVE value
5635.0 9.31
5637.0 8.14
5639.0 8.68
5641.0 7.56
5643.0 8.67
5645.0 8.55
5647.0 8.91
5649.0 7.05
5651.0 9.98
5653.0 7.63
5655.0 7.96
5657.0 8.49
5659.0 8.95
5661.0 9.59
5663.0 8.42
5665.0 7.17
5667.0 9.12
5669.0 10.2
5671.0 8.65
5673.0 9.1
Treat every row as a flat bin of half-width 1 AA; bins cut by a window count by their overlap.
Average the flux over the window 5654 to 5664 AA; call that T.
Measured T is 8.68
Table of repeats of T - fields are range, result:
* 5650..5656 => 8.52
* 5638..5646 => 8.36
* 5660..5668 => 8.57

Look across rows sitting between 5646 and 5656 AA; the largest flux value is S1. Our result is 9.98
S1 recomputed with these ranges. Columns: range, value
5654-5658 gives 8.49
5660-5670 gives 10.2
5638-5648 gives 8.91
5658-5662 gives 9.59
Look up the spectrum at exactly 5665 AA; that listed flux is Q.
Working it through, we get 7.17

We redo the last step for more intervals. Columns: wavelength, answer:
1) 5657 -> 8.49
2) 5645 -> 8.55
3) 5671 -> 8.65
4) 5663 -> 8.42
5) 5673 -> 9.1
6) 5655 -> 7.96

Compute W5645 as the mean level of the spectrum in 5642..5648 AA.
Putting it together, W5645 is 8.71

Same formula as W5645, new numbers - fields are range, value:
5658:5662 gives 9.27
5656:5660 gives 8.72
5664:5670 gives 8.83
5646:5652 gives 8.65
